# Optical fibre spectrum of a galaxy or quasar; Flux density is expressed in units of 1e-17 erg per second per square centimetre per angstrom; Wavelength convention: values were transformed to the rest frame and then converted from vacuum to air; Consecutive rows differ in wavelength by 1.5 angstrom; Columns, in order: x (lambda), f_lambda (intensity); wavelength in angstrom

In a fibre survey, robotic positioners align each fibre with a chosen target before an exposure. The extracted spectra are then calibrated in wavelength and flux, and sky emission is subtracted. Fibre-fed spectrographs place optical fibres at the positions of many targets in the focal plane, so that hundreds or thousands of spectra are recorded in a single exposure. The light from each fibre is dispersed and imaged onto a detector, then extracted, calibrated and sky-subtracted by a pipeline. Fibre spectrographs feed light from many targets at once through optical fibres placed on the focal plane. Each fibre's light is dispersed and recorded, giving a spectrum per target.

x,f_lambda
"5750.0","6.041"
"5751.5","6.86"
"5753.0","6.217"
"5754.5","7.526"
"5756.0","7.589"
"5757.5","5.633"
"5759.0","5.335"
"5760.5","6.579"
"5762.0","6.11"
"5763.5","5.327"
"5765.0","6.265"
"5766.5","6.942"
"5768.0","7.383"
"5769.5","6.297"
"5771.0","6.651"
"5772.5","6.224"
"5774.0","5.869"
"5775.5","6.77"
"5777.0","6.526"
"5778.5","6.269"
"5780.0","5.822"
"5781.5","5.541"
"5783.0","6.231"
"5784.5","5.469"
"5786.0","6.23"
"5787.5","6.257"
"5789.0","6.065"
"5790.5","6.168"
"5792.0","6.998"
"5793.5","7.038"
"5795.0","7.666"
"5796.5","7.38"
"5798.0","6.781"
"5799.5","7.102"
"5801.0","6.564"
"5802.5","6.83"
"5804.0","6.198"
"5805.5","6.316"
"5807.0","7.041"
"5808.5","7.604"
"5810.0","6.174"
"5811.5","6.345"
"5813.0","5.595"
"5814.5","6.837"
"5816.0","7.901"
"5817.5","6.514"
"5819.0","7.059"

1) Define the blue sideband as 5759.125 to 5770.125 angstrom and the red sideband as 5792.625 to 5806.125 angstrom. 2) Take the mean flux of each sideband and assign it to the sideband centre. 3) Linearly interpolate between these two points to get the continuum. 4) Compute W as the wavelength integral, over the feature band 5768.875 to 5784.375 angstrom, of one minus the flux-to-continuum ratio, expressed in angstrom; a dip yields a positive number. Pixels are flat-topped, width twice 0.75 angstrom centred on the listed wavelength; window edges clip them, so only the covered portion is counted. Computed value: 0.8 angstrom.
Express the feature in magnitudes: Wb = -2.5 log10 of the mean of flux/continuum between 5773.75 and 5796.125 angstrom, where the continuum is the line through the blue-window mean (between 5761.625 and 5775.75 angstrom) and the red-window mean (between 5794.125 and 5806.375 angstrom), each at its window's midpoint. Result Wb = 0.05 mag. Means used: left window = 6.38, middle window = 6.36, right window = 6.86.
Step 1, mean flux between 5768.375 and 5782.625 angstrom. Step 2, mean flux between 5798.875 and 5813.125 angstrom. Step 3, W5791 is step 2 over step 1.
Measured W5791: 1.06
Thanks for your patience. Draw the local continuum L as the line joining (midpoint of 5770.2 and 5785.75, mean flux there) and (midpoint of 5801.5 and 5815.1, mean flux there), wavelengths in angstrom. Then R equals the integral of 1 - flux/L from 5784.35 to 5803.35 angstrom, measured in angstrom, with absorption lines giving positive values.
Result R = -1.0 angstrom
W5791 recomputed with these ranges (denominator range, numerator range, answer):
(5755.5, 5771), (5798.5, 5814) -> 1.04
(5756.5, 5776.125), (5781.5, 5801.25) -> 1.05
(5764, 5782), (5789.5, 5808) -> 1.07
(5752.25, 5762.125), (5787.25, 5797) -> 1.06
